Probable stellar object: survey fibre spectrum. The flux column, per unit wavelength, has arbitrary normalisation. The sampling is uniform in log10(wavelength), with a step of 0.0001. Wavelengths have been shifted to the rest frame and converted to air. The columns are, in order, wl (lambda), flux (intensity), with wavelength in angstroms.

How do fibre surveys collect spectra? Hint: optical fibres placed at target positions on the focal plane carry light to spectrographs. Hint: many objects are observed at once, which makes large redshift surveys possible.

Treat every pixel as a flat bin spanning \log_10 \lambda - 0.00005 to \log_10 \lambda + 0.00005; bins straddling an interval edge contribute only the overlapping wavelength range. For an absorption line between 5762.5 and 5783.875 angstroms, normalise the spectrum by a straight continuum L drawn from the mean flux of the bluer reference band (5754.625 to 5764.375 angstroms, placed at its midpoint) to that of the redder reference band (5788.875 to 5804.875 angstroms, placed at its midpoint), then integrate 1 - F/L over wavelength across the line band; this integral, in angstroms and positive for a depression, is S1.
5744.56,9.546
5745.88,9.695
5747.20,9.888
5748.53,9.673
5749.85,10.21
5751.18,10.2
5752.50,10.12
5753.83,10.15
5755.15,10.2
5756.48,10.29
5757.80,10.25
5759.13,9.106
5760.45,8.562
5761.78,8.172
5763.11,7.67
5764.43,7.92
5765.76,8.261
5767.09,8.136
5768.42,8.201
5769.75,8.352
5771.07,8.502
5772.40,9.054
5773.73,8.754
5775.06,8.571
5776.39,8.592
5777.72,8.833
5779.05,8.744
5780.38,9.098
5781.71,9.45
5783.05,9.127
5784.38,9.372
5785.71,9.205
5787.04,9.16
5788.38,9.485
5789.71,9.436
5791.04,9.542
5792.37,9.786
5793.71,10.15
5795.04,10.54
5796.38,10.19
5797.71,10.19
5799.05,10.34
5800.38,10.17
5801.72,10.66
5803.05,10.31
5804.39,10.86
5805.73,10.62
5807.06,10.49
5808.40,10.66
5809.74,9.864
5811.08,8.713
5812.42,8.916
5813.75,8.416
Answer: 2.03 angstroms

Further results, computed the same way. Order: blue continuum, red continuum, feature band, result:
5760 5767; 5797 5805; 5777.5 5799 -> 0.17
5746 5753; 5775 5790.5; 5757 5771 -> 1.64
